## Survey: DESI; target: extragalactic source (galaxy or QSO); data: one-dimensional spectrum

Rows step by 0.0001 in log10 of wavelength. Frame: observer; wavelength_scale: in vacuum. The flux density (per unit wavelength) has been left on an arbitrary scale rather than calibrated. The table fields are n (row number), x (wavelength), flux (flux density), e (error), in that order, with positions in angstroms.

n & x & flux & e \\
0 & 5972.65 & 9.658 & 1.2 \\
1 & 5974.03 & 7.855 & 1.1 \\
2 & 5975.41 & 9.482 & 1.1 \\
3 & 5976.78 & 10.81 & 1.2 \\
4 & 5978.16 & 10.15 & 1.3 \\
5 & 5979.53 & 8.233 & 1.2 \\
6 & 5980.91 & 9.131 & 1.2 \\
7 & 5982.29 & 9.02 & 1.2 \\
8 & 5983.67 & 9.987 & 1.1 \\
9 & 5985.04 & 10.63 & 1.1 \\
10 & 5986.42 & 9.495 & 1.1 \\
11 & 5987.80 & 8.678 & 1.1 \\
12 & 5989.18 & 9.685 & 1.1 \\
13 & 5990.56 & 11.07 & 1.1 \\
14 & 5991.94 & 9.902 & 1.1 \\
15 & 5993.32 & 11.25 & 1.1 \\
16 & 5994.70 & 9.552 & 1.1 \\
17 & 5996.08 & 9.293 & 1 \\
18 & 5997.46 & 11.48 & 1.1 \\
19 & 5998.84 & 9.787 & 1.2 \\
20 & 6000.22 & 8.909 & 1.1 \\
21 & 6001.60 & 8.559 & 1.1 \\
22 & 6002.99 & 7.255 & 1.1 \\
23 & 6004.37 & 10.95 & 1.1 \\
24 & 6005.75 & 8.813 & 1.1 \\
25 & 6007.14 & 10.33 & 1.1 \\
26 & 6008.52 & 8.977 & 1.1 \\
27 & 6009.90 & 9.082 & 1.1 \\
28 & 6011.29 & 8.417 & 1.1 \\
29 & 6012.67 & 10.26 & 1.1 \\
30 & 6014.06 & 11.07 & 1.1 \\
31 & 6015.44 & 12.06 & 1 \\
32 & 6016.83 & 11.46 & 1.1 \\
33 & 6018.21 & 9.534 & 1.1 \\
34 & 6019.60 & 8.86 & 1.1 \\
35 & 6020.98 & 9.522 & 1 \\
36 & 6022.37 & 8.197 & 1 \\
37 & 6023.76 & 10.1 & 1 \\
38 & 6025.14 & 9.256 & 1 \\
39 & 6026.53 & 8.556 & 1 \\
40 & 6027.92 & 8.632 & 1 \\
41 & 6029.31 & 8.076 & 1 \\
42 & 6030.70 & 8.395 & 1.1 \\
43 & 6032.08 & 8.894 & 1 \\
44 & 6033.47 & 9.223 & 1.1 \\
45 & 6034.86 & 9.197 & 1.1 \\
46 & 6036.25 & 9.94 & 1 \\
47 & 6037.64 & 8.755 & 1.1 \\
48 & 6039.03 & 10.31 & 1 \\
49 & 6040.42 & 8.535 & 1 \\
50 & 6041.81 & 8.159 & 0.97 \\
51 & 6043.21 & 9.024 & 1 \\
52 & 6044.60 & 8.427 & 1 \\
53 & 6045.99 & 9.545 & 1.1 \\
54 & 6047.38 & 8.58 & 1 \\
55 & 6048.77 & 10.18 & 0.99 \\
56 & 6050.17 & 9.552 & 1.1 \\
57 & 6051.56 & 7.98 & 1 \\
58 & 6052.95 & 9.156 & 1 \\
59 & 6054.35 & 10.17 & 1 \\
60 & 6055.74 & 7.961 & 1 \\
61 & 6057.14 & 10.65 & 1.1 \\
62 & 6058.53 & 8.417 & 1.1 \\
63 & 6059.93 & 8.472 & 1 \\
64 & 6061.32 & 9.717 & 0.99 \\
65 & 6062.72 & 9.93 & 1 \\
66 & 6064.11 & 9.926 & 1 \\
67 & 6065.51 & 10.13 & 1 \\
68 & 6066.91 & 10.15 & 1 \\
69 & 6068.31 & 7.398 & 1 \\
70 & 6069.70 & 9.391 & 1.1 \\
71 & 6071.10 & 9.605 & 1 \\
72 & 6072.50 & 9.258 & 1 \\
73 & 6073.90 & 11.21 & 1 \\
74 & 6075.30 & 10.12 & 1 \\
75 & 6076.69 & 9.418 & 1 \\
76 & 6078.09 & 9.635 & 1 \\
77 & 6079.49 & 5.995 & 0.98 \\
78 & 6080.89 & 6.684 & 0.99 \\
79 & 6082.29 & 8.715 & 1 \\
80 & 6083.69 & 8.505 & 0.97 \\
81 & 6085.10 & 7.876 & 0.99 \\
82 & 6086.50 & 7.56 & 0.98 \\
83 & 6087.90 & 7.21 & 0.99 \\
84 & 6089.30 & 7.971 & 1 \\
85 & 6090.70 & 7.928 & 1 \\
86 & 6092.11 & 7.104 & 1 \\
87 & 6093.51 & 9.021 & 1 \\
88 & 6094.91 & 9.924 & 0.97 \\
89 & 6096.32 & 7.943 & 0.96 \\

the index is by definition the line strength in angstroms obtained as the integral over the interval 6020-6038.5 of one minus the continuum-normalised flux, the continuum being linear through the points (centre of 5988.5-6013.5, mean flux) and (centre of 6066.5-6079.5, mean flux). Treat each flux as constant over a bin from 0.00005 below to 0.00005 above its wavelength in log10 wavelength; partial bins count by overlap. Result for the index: 1.1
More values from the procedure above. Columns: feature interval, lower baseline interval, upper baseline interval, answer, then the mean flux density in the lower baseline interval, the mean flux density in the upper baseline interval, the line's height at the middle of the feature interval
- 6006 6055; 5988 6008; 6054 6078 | 1.6 angstroms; 9.74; 9.52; 9.63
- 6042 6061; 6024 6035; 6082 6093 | -1.4 angstroms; 8.82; 7.84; 8.45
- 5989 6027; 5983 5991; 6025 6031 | -2.3 angstroms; 9.89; 8.52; 9.19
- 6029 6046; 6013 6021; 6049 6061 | 1.4 angstroms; 10.5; 9.11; 9.74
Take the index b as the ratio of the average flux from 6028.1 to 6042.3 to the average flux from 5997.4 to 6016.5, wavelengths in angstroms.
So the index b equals 0.92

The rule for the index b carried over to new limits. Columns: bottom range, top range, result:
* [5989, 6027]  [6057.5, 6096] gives 0.90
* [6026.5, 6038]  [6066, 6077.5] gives 1.08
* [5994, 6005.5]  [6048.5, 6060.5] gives 0.97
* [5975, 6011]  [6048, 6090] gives 0.93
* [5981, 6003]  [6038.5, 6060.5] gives 0.93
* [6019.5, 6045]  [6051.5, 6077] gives 1.06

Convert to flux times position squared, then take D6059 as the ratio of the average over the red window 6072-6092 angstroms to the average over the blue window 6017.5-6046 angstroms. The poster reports 0.9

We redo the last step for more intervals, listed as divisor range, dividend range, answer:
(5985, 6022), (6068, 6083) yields 0.93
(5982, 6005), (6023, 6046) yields 0.93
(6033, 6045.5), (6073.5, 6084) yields 0.98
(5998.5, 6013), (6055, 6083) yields 1.02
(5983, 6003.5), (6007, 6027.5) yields 1.00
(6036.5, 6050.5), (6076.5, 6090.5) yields 0.88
